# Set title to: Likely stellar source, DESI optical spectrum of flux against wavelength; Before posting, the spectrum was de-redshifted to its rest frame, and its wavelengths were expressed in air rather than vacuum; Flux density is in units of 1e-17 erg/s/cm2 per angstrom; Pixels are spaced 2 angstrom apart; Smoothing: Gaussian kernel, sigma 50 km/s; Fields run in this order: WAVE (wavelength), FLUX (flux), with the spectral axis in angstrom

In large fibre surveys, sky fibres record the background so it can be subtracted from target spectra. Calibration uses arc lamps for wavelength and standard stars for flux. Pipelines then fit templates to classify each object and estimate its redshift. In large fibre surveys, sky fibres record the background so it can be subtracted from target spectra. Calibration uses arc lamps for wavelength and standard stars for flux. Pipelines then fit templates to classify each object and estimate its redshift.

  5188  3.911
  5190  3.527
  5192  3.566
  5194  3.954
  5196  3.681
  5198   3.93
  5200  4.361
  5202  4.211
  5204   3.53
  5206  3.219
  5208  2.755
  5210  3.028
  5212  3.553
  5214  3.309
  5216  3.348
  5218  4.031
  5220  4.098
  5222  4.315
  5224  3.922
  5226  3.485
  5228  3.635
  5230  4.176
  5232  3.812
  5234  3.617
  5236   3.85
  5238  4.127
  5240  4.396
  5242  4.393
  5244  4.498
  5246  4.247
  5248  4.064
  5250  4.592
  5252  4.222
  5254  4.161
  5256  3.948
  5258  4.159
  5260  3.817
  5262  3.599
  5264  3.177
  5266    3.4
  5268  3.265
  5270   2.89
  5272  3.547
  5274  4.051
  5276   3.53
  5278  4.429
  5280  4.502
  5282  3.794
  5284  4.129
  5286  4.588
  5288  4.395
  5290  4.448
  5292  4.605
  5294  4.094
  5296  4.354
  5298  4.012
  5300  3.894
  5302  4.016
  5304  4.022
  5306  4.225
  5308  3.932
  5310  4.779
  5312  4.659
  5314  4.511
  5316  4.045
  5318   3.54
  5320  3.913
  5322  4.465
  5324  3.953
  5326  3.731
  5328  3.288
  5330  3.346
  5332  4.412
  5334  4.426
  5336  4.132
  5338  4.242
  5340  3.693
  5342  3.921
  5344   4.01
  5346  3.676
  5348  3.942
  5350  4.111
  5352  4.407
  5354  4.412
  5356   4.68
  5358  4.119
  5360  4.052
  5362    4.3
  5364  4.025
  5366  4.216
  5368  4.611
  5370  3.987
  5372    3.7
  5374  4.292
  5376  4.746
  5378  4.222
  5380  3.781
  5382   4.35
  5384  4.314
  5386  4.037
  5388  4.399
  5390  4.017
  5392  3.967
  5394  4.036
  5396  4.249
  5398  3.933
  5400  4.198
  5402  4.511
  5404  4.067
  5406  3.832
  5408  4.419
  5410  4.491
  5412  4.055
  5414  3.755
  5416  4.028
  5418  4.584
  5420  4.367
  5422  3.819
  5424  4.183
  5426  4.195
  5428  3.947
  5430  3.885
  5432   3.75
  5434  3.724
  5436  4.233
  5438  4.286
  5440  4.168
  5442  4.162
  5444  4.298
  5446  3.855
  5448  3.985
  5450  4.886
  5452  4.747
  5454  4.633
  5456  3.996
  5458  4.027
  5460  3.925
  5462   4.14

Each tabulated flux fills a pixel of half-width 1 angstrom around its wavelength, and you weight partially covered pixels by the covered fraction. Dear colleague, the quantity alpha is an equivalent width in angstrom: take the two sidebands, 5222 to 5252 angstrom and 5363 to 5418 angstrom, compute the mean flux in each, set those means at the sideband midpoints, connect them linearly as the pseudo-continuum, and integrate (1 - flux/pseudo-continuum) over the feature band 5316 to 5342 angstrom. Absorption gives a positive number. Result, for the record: 1.23 angstrom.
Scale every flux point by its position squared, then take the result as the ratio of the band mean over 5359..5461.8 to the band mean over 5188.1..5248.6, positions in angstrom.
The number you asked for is 1.2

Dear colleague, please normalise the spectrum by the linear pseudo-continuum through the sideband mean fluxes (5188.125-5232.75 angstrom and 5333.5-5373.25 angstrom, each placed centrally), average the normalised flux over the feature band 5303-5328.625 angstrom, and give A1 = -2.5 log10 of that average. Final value -0.02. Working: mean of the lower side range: 3.71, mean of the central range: 4.09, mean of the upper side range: 4.13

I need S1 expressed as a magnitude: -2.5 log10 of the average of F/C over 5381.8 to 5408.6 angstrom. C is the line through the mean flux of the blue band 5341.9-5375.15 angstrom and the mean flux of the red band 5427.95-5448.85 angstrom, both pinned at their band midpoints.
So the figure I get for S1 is -0.016 mag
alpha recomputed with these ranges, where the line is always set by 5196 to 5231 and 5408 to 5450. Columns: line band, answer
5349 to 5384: -2.1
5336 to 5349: 0.1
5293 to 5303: -0.5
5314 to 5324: -0.3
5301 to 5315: -1.5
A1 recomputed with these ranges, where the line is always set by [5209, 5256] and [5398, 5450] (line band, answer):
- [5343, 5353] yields 0.01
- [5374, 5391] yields -0.04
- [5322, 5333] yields 0.06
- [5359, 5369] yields -0.04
